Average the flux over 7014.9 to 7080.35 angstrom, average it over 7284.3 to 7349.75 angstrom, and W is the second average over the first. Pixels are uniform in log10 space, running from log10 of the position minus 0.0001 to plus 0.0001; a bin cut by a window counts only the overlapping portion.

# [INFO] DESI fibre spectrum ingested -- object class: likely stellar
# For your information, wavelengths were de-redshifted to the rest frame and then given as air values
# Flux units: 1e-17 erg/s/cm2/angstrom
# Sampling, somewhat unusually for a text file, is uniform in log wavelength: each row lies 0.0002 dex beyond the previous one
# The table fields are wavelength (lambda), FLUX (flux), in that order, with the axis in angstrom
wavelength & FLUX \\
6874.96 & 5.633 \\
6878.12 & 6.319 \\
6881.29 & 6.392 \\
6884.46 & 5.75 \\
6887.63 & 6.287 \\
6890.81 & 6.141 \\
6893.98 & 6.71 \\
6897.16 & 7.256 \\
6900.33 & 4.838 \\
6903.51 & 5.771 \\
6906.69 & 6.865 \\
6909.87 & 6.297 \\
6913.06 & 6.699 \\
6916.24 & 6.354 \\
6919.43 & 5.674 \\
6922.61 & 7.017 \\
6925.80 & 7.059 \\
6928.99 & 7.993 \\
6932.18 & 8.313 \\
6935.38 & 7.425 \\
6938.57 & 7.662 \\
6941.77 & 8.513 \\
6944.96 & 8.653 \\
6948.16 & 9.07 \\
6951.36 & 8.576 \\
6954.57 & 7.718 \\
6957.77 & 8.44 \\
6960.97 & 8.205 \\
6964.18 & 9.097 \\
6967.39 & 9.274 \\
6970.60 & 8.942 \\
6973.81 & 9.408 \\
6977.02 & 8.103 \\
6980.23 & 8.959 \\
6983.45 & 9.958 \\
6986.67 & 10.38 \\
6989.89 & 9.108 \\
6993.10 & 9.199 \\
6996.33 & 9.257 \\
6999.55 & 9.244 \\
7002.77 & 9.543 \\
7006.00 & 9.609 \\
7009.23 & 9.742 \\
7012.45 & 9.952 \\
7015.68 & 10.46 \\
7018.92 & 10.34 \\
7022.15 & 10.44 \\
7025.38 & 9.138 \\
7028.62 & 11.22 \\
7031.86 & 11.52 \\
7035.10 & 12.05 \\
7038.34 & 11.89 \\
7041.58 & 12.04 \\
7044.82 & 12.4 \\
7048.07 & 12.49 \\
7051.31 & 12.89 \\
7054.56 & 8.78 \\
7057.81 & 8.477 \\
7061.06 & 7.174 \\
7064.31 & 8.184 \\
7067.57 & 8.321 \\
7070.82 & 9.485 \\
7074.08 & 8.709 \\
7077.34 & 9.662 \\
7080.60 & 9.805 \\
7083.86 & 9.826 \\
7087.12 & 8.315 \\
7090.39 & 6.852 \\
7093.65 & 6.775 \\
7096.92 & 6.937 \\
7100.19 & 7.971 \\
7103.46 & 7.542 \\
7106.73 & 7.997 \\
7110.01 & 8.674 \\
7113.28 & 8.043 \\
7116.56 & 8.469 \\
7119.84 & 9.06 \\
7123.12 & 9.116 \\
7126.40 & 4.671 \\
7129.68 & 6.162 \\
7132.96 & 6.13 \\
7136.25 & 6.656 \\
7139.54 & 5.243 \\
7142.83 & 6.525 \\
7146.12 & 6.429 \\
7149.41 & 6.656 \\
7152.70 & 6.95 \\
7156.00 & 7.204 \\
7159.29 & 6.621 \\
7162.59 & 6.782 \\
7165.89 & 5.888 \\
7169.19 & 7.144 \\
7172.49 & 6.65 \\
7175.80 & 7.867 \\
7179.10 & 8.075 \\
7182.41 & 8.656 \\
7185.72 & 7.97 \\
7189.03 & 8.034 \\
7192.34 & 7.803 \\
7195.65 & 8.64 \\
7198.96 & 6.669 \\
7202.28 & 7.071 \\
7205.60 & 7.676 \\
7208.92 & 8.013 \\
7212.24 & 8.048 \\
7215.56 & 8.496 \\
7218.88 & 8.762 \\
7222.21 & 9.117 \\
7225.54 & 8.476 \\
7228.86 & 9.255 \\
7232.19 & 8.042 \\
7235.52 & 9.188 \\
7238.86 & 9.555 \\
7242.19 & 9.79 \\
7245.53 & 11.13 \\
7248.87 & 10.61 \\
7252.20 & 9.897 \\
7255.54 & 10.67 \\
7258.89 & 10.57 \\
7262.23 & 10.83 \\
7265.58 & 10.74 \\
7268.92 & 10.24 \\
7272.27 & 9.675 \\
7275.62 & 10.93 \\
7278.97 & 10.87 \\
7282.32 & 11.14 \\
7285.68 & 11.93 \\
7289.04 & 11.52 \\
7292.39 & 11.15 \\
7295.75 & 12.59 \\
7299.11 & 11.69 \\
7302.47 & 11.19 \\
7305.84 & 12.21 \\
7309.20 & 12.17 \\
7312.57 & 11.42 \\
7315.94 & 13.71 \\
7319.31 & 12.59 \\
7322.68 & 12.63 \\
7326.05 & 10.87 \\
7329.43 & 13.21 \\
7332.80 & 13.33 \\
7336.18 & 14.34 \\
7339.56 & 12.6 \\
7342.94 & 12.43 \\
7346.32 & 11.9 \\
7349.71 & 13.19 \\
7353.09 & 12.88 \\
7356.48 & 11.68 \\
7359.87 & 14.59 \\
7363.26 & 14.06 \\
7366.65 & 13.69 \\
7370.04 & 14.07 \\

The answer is 1.2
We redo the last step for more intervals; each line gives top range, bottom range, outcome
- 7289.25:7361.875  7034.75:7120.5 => 1.36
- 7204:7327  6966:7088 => 1.06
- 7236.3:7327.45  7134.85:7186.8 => 1.61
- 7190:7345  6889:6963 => 1.44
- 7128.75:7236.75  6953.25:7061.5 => 0.76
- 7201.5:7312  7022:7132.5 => 1.12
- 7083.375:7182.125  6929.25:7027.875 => 0.79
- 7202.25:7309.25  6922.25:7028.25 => 1.13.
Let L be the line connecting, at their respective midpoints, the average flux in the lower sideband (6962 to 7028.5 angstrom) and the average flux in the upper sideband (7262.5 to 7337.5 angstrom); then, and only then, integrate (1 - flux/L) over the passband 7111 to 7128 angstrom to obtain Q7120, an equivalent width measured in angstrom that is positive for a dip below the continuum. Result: 4.1 angstrom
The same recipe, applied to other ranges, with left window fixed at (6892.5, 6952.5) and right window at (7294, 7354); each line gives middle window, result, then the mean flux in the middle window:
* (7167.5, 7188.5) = 5.6 angstrom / 7.74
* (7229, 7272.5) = 5.6 angstrom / 10.1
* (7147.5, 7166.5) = 6.6 angstrom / 6.72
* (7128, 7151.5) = 8.9 angstrom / 6.27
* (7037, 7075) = -4.9 angstrom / 10.1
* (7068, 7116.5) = 5.6 angstrom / 8.33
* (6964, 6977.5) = -2.1 angstrom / 9.02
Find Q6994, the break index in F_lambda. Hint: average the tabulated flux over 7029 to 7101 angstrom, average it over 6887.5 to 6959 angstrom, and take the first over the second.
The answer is 1.3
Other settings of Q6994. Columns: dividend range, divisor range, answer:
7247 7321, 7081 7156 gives 1.54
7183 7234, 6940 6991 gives 0.92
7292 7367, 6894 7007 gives 1.56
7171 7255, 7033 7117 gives 0.93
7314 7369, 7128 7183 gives 1.92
